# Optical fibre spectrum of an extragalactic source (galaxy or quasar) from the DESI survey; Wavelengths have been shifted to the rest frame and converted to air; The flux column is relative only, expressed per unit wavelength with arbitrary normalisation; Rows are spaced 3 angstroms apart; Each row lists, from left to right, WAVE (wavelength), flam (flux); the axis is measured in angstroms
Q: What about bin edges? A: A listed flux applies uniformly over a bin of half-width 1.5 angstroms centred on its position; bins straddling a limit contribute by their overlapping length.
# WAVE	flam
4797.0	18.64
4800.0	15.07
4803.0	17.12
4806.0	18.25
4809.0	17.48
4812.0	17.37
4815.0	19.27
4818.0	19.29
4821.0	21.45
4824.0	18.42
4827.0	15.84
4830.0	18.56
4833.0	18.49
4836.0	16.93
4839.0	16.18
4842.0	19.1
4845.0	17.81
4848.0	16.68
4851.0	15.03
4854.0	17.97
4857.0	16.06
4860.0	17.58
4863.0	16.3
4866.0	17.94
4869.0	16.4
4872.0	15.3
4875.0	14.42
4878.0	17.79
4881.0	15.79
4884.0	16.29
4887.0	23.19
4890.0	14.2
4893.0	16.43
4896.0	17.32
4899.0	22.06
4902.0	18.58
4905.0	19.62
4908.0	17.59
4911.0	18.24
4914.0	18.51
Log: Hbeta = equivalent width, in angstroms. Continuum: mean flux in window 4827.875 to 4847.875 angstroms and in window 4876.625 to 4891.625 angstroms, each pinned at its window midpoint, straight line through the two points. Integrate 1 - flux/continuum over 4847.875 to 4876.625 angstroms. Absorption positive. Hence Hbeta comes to 2.0 angstroms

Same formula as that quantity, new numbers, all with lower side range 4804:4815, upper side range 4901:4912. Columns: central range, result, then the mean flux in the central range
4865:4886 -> 2.2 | 16.4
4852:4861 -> 0.6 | 17.1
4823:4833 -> 0.2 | 17.7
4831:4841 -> 0.4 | 17.4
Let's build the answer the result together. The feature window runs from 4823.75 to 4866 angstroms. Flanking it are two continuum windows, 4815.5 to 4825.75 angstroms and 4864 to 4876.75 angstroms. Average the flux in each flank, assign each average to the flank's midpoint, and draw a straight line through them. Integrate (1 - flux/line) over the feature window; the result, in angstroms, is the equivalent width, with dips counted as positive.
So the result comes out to 1.5 angstroms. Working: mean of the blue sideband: 19.6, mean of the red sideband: 16.1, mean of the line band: 17.2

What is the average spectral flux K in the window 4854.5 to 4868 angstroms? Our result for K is 17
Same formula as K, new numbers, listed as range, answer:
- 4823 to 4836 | 17.7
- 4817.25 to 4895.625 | 17.3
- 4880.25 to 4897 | 17.3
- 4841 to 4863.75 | 17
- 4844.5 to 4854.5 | 16.7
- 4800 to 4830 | 18.1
